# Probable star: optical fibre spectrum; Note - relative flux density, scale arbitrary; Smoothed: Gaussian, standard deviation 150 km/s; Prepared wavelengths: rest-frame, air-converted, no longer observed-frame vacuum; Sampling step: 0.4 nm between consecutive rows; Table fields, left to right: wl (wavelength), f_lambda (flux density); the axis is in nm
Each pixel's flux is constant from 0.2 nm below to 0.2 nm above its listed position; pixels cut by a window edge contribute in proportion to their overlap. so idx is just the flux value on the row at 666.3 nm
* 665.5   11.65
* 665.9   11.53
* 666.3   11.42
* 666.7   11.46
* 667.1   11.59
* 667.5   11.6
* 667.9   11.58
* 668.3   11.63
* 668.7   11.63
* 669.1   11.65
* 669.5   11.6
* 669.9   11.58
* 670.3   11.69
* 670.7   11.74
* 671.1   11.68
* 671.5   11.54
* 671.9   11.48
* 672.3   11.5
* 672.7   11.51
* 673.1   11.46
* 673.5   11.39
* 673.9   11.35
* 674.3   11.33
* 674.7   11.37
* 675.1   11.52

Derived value 11.42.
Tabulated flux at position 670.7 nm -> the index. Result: 11.74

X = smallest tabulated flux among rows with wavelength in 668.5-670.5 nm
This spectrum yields 11.58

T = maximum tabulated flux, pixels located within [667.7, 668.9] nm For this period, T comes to 11.63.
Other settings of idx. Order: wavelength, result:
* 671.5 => 11.54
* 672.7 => 11.51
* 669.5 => 11.6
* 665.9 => 11.53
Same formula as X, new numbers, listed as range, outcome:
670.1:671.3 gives 11.68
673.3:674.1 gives 11.35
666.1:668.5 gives 11.42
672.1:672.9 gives 11.5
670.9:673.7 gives 11.39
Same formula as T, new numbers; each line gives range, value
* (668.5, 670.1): 11.65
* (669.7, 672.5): 11.74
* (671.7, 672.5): 11.5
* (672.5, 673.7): 11.51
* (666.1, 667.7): 11.6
